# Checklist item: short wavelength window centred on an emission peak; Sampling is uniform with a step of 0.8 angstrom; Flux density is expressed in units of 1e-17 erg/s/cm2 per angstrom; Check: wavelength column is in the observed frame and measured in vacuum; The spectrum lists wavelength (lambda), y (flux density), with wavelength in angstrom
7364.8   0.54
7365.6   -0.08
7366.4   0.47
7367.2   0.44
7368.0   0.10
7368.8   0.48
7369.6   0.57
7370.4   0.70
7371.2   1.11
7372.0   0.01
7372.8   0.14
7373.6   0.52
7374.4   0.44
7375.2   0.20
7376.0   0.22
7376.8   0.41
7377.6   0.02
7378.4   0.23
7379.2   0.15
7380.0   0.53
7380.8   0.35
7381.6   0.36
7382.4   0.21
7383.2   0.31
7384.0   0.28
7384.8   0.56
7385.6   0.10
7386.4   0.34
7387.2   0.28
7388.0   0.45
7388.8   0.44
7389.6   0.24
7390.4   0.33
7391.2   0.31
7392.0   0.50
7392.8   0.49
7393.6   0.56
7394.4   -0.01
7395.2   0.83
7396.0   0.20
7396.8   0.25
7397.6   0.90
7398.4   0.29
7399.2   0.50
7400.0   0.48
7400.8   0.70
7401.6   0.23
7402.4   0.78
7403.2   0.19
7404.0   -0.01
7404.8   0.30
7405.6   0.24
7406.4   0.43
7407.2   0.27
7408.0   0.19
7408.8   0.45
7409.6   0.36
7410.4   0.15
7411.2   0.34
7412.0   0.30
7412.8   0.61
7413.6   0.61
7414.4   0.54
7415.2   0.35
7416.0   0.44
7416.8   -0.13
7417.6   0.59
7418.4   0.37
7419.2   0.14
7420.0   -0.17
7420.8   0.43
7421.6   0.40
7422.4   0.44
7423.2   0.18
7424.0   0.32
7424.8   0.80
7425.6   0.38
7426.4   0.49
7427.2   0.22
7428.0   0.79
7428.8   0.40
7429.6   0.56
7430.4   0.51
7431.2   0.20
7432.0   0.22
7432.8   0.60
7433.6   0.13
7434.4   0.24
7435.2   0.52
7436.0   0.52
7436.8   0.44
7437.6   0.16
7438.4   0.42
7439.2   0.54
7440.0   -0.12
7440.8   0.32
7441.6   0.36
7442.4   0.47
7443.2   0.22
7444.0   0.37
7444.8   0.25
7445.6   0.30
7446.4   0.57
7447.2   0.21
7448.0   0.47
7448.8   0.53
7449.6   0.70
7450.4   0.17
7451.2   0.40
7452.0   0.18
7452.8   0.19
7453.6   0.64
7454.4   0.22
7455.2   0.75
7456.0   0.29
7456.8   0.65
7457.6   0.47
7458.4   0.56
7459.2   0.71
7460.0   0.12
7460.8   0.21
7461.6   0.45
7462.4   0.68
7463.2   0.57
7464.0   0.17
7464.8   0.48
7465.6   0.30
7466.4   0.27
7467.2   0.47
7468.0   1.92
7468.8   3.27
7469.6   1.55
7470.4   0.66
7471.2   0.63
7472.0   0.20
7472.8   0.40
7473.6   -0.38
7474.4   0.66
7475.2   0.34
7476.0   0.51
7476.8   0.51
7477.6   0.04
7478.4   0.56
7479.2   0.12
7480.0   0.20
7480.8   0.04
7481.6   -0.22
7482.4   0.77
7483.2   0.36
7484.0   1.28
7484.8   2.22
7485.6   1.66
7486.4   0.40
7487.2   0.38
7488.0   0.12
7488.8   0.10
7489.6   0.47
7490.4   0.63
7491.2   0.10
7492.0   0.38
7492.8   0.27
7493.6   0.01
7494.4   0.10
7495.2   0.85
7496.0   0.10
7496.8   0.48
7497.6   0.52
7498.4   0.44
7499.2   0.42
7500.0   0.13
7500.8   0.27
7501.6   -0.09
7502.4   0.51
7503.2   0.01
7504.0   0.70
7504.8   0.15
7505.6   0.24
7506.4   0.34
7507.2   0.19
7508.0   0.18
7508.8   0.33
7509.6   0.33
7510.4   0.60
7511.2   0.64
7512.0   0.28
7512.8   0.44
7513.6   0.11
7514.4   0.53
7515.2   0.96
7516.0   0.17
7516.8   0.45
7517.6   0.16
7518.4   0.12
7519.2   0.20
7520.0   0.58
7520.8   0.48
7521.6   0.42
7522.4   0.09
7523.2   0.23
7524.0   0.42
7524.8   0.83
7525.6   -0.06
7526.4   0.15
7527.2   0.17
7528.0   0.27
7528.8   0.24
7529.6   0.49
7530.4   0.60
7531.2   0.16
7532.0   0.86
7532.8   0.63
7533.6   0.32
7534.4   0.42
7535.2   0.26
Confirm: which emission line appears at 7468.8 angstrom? [S II] 6716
